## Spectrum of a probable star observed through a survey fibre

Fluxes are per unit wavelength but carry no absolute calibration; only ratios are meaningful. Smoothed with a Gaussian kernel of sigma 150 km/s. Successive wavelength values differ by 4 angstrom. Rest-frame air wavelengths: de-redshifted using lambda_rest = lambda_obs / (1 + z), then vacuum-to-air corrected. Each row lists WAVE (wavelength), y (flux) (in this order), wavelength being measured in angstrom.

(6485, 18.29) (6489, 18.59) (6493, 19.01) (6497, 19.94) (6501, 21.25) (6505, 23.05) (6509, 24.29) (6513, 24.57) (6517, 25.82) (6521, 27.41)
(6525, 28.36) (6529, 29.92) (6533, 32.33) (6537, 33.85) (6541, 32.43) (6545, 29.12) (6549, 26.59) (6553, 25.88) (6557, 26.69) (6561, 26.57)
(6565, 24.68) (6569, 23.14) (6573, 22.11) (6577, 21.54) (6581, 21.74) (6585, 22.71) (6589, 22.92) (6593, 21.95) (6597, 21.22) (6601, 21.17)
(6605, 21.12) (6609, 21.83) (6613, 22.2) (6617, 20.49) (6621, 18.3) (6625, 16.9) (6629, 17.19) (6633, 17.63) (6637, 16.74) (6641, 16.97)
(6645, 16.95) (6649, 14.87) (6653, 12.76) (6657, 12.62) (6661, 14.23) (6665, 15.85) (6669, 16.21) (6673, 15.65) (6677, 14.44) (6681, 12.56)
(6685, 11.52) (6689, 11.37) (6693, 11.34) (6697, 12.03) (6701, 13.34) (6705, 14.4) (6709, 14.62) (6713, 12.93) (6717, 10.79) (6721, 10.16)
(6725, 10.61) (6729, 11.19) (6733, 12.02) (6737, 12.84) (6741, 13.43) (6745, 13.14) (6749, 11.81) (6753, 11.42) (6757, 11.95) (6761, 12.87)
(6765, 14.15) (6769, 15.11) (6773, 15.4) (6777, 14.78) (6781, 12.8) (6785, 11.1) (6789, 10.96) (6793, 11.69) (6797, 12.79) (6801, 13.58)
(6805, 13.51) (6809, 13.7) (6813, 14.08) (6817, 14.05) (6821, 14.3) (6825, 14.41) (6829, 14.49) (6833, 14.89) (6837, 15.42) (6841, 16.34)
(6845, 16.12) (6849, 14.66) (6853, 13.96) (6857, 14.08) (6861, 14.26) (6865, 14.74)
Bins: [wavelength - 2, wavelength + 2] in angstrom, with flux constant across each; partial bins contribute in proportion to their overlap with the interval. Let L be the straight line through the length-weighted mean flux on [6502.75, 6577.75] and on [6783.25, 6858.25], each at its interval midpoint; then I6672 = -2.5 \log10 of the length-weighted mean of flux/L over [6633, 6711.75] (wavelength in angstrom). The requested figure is 0.41 mag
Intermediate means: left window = 26.8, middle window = 14.2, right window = 13.9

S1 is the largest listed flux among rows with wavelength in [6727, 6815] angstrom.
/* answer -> 15.4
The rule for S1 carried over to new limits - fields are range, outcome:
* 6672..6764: 15.65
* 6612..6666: 22.2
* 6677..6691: 14.44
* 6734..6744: 13.43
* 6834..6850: 16.34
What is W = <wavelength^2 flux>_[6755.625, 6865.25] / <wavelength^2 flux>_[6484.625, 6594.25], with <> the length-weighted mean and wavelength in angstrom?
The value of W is 0.61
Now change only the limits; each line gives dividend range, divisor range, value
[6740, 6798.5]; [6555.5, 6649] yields 0.65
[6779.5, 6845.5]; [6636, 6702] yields 1.02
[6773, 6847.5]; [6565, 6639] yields 0.71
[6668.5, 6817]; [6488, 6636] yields 0.58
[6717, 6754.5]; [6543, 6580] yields 0.50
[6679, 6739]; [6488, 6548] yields 0.49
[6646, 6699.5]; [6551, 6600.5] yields 0.60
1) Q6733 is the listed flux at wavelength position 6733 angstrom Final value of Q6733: 12.02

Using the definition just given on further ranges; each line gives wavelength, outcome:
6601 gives 21.17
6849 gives 14.66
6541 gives 32.43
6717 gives 10.79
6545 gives 29.12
